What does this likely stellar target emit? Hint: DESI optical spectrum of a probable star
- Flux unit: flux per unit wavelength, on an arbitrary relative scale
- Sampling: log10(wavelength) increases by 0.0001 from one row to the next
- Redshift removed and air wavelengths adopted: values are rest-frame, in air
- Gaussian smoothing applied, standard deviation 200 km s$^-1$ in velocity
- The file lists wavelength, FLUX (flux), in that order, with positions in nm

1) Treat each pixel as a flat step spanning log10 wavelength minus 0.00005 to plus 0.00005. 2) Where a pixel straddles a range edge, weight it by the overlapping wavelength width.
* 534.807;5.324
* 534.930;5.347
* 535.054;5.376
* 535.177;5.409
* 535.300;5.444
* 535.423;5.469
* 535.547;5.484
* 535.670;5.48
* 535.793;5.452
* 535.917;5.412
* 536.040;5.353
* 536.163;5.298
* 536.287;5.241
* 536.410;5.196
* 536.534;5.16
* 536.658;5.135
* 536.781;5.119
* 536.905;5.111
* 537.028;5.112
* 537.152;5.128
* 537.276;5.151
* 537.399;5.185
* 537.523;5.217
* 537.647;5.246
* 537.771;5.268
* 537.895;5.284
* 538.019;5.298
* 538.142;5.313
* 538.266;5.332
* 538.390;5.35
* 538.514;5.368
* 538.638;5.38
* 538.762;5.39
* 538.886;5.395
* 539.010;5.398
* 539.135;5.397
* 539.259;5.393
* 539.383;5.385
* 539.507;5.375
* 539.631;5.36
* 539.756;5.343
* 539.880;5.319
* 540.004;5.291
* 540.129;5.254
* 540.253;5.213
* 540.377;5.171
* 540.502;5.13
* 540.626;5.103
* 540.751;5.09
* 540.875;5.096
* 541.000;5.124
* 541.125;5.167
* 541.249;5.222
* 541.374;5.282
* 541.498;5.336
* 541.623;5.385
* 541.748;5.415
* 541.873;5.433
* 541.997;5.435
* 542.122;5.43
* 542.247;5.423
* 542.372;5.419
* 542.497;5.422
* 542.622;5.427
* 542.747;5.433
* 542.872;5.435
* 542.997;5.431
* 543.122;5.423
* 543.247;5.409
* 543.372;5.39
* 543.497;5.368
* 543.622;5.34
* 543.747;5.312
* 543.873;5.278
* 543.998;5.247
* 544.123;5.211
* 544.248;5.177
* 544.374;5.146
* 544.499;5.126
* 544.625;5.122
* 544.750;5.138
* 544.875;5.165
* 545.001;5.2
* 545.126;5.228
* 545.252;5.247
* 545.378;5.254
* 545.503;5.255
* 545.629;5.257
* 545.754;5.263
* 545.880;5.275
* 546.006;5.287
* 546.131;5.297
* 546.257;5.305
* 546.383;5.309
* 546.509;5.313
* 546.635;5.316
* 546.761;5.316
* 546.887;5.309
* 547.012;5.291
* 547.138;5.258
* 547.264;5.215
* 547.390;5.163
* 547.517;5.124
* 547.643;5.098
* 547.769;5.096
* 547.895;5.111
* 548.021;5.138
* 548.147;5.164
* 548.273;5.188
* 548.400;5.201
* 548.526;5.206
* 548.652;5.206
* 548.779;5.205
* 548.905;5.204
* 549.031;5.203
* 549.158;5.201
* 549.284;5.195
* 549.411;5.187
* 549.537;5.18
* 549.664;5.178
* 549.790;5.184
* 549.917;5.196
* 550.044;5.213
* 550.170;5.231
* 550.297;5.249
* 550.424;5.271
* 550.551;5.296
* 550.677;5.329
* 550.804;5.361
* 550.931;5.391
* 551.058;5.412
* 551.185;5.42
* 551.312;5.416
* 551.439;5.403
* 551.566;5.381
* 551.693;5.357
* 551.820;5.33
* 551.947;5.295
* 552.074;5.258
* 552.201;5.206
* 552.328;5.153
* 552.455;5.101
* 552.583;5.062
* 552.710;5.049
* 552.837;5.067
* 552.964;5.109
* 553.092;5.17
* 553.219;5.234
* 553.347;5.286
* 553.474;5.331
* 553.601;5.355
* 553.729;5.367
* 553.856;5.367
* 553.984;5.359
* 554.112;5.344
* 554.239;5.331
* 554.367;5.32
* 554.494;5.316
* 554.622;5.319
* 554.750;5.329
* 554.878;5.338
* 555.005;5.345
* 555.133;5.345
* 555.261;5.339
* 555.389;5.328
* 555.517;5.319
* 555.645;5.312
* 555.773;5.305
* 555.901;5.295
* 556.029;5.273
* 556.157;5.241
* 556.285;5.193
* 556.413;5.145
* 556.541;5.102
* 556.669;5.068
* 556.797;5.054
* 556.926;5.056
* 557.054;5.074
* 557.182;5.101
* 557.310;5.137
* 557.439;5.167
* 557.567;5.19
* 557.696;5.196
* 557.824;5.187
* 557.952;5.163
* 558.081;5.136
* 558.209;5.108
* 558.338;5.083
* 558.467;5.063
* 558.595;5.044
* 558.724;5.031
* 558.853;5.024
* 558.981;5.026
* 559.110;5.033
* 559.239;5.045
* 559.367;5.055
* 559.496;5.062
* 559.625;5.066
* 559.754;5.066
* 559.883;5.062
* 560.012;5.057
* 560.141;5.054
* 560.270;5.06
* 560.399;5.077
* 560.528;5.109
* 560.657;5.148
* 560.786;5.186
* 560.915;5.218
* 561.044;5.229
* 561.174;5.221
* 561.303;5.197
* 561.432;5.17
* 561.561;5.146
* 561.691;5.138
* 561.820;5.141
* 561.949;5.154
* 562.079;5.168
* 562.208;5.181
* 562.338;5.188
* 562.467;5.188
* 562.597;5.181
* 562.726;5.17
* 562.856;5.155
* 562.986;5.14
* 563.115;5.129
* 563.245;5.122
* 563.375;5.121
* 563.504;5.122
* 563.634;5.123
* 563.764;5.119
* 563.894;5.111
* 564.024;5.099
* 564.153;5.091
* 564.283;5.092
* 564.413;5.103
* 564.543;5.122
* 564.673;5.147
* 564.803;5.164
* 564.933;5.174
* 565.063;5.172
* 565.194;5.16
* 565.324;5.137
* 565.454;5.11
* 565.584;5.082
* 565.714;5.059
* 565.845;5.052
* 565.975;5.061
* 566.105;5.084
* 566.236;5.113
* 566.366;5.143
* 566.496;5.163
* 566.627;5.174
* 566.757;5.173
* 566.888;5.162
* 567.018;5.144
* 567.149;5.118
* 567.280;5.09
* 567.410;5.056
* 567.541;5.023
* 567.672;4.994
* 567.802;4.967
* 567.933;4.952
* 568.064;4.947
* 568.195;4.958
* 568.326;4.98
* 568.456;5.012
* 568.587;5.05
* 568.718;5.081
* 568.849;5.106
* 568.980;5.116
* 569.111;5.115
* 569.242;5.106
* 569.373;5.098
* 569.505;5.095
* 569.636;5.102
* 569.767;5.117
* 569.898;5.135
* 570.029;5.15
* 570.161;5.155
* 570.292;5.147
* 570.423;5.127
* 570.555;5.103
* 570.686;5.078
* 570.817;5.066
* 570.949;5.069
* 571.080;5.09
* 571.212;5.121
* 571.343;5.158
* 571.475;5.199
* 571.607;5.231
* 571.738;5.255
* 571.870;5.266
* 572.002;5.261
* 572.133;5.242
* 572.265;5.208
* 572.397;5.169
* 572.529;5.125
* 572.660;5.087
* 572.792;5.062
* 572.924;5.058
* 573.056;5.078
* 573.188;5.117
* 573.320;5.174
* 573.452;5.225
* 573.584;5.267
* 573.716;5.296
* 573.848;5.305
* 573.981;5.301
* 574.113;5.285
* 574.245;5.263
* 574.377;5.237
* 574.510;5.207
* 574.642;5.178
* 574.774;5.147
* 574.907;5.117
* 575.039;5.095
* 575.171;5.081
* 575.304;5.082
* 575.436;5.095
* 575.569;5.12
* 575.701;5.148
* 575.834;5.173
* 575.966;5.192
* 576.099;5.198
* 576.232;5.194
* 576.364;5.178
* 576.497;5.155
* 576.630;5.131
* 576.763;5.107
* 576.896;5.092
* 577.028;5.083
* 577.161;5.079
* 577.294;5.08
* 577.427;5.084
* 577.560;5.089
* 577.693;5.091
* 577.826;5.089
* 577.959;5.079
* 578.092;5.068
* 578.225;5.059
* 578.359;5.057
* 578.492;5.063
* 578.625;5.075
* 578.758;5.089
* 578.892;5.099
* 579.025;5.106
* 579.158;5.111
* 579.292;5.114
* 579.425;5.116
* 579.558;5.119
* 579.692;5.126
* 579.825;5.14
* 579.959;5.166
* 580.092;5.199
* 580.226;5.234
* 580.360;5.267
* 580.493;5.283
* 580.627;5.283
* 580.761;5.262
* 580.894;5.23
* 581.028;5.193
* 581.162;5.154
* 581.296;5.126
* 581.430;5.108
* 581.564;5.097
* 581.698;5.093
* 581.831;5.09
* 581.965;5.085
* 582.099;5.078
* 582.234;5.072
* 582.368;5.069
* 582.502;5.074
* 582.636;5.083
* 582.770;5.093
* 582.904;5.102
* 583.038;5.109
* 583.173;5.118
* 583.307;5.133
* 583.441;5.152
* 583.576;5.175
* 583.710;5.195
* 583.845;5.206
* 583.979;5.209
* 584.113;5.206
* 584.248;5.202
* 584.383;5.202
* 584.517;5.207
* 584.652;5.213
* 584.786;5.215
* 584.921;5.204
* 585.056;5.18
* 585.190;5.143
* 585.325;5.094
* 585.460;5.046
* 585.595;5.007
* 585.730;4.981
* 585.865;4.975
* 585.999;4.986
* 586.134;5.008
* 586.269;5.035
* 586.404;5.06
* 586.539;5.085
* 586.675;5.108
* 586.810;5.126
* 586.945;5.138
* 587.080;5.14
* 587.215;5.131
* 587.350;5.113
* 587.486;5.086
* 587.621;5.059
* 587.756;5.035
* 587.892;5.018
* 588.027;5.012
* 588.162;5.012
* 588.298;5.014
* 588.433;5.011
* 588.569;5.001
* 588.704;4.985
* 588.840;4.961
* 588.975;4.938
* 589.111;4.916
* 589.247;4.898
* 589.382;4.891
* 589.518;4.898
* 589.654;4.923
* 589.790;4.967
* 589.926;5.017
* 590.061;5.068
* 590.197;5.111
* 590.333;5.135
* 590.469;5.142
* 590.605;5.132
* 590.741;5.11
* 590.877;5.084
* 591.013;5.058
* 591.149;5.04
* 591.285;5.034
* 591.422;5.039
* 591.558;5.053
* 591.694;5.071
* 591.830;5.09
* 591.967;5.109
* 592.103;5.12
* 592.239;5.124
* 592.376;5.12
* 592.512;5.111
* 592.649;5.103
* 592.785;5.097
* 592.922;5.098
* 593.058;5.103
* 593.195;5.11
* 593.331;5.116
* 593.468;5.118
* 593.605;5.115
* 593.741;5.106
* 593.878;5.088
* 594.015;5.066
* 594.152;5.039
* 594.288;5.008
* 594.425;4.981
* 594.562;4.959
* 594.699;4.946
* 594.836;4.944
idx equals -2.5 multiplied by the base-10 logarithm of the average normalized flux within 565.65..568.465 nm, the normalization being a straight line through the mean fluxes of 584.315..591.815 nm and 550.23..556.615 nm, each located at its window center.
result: 0.03 mag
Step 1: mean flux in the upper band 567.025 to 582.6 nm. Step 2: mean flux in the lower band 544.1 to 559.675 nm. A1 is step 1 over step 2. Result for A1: 0.98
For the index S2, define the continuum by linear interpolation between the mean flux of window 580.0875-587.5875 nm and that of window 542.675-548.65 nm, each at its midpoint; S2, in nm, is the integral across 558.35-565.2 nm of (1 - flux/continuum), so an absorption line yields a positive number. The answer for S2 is 0.11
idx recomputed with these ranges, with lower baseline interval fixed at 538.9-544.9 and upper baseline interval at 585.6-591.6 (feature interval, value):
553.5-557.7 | -0.01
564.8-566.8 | 0.01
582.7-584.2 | -0.02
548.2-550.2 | 0.01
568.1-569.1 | 0.02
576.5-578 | 0.00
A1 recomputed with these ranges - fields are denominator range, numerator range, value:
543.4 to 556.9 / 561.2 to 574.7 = 0.98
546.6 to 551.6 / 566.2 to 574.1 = 0.98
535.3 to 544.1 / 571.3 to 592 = 0.96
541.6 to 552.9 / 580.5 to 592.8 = 0.97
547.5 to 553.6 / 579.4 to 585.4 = 0.99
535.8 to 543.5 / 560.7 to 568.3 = 0.97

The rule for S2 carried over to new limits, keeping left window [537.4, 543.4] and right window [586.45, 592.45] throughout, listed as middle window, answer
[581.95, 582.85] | 0.00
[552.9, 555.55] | -0.03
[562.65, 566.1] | 0.05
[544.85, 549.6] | 0.06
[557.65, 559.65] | 0.05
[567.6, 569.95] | 0.05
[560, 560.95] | 0.02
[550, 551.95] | -0.03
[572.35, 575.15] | -0.02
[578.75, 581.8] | -0.04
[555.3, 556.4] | -0.01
